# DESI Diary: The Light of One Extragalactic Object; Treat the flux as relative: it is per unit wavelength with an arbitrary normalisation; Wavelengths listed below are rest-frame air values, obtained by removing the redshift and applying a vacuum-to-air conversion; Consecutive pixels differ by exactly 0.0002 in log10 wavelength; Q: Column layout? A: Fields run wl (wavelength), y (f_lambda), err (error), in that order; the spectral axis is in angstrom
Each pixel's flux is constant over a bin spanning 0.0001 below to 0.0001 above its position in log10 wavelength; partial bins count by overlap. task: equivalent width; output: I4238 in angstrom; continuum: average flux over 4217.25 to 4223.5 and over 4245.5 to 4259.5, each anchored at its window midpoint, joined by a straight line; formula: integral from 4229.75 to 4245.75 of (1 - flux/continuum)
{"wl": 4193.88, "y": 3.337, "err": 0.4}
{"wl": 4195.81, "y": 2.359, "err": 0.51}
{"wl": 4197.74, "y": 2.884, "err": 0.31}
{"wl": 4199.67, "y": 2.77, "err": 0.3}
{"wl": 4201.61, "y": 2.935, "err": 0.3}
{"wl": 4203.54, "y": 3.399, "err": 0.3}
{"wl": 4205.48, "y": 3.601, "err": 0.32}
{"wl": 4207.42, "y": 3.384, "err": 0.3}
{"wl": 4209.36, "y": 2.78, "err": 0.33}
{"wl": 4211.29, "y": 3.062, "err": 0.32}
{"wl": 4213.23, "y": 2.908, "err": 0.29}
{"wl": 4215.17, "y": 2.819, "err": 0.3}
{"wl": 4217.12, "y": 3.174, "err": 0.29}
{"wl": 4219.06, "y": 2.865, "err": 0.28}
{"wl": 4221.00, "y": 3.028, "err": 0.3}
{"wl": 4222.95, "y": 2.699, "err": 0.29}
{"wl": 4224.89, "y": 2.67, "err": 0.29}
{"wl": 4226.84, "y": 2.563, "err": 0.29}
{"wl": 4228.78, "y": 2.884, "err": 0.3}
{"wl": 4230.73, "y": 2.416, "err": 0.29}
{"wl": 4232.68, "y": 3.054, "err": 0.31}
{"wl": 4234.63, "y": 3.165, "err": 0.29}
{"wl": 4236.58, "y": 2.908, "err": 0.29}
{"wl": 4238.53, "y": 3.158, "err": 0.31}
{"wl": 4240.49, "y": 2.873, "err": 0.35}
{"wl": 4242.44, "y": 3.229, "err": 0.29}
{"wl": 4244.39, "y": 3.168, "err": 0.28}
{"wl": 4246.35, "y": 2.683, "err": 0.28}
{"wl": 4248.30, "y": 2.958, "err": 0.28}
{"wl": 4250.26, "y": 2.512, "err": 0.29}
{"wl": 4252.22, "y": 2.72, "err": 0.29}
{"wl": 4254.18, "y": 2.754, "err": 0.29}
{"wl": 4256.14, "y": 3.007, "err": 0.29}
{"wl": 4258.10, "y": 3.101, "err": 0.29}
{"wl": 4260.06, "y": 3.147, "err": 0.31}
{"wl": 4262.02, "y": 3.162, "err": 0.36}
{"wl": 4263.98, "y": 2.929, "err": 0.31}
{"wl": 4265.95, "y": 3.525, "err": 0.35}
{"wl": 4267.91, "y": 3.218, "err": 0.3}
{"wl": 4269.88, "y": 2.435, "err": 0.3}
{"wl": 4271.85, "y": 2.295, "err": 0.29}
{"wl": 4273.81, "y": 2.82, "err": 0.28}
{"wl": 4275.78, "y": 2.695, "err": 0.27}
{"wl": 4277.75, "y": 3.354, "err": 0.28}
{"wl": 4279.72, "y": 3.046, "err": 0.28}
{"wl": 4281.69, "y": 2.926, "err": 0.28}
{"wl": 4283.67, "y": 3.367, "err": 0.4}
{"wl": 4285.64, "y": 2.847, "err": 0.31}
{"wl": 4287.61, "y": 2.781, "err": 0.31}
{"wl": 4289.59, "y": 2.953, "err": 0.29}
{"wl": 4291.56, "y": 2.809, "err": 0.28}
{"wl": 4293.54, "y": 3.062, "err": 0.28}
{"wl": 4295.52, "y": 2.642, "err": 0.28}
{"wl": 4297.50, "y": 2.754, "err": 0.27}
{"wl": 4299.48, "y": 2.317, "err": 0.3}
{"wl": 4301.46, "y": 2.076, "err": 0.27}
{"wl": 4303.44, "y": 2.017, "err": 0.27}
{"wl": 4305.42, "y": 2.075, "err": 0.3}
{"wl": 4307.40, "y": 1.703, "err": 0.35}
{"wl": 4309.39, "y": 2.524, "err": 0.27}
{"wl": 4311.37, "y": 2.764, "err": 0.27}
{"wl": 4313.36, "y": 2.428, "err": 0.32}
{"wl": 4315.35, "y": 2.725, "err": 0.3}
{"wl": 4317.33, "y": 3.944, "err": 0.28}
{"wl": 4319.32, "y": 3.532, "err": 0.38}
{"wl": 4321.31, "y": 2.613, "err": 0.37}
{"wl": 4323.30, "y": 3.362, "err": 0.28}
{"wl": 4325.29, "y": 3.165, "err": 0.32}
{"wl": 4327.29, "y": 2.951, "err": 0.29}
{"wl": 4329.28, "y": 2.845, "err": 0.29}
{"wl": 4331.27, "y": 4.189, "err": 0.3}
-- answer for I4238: -0.67 angstrom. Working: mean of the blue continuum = 2.92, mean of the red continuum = 2.83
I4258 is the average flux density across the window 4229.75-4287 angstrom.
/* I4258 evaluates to 2.95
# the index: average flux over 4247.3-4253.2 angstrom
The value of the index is 2.73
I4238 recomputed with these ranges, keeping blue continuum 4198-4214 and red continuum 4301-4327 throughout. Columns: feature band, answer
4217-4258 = 1.43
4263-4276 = 0.07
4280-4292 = -0.64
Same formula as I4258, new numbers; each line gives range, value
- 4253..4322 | 2.81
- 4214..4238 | 2.86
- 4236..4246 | 3.05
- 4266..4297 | 2.9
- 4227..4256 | 2.89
